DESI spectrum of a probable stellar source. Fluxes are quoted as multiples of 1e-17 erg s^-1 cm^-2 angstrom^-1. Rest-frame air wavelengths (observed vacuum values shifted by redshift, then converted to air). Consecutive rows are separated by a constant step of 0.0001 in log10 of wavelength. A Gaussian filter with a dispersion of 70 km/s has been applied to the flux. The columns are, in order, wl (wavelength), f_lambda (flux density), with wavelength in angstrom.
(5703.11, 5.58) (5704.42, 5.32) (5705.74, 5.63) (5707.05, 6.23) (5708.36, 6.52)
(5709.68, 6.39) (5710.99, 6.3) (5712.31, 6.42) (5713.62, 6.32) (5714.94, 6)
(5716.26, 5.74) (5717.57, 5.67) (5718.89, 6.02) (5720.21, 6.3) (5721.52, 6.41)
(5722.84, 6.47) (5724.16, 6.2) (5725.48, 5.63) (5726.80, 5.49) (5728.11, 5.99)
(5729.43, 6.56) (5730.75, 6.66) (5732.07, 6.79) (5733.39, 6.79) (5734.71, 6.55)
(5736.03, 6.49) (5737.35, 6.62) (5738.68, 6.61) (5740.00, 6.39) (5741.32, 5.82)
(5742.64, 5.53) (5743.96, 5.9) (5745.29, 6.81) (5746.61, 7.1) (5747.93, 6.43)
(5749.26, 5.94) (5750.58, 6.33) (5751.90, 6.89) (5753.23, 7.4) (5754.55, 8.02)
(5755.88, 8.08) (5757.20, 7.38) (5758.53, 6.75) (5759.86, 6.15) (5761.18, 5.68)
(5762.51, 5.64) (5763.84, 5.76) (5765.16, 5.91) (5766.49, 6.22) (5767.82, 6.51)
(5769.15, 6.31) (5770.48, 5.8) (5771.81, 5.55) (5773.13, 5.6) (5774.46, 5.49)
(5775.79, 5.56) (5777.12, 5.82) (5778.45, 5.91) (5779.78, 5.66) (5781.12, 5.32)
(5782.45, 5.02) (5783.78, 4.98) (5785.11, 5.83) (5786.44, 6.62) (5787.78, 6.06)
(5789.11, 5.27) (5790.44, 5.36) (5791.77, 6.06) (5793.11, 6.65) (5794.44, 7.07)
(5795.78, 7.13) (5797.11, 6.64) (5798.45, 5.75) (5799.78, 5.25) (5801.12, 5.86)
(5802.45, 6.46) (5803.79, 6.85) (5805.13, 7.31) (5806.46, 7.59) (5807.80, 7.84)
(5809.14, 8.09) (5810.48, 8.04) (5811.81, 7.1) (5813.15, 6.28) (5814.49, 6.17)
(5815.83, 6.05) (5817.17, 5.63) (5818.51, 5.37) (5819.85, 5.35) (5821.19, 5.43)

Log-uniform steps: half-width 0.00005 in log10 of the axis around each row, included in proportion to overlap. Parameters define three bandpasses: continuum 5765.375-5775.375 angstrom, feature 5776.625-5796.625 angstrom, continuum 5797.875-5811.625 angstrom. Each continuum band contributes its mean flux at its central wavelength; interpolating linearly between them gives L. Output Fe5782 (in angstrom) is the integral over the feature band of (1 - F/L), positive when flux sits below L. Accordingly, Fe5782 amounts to 1.5 angstrom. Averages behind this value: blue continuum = 5.92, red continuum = 6.92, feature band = 5.92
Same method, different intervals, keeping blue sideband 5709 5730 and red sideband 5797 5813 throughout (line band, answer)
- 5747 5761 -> -1.0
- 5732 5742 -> -0.3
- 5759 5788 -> 3.6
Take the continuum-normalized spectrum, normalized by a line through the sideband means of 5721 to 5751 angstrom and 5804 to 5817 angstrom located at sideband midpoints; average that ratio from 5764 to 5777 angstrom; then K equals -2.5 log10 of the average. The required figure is 0.14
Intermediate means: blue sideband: 6.33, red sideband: 7.09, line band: 5.88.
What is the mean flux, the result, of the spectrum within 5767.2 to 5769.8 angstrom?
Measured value 6.4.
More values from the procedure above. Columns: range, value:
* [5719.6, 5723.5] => 6.4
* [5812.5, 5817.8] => 6.03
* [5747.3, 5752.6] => 6.4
